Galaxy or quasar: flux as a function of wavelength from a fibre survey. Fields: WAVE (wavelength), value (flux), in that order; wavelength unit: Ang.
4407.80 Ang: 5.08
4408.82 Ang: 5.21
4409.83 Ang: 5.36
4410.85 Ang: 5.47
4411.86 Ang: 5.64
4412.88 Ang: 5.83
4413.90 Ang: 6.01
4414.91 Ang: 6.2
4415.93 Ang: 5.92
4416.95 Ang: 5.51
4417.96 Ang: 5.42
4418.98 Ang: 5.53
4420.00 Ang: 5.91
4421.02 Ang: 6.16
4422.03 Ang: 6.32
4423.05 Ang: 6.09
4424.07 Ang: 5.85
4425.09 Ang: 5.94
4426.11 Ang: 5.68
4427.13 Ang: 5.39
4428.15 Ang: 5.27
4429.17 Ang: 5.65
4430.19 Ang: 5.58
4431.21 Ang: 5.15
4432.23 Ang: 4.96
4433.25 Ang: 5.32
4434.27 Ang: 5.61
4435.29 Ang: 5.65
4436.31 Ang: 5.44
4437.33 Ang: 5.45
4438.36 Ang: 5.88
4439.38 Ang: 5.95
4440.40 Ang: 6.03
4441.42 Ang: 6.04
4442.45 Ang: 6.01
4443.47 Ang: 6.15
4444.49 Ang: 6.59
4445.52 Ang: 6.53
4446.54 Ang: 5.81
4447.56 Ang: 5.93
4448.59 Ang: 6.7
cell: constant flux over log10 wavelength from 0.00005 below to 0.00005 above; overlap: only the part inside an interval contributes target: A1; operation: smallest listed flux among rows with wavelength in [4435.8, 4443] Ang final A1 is 5.44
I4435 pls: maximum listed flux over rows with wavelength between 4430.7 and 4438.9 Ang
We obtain 5.88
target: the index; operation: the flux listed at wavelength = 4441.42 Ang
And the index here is 6.04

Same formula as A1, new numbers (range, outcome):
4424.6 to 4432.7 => 4.96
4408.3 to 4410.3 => 5.21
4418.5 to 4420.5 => 5.53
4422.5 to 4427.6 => 5.39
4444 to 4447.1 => 5.81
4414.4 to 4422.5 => 5.42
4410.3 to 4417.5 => 5.47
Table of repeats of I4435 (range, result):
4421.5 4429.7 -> 6.32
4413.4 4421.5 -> 6.2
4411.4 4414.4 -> 6.01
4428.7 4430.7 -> 5.65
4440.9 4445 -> 6.59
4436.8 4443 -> 6.04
